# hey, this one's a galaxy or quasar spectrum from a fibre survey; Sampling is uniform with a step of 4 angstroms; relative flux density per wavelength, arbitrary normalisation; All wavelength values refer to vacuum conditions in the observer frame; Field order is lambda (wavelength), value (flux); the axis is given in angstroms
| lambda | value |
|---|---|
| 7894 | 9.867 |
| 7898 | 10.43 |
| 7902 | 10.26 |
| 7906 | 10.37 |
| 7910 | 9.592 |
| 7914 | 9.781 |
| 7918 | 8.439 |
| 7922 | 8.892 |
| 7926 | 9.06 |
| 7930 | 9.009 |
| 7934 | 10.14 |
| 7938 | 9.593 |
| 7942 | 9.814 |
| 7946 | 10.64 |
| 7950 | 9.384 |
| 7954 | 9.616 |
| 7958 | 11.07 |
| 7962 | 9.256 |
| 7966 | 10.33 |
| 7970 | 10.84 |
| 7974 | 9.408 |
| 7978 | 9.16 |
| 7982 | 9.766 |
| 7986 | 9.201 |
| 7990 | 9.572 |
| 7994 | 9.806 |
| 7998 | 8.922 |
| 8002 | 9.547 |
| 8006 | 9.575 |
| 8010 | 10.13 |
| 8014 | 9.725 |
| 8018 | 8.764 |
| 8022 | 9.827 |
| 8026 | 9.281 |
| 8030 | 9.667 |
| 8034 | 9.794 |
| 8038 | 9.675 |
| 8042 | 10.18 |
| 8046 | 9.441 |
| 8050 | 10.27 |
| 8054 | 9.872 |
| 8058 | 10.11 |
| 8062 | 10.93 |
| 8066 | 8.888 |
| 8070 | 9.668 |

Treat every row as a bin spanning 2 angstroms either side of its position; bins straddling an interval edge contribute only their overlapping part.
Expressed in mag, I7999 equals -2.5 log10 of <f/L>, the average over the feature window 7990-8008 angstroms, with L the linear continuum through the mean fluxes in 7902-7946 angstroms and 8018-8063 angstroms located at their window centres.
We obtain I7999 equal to 0.03 mag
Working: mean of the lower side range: 9.56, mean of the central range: 9.47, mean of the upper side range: 9.84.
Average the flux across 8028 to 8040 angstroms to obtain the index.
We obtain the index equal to 9.71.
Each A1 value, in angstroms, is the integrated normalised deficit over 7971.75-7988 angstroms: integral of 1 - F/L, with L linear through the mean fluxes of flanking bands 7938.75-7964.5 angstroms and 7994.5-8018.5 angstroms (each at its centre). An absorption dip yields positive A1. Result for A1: 0.5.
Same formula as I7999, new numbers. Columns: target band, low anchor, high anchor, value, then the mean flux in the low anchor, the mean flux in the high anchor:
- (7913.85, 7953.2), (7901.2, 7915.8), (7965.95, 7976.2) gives 0.07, 9.98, 10.1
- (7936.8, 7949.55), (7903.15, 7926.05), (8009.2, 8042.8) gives -0.06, 9.41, 9.64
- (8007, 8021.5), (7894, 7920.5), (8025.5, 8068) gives 0.03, 9.8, 9.85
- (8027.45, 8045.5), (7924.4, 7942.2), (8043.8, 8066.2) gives 0.02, 9.5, 10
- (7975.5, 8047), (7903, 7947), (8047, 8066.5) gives 0.04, 9.57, 10.1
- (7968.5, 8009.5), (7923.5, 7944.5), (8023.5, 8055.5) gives 0.01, 9.53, 9.77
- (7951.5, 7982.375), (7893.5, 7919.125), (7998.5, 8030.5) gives -0.03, 9.86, 9.53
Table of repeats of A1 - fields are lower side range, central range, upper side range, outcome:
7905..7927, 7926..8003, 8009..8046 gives -2.1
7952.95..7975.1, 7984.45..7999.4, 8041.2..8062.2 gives 1.1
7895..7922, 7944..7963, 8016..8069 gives -0.6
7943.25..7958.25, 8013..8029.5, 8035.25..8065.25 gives 1.0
